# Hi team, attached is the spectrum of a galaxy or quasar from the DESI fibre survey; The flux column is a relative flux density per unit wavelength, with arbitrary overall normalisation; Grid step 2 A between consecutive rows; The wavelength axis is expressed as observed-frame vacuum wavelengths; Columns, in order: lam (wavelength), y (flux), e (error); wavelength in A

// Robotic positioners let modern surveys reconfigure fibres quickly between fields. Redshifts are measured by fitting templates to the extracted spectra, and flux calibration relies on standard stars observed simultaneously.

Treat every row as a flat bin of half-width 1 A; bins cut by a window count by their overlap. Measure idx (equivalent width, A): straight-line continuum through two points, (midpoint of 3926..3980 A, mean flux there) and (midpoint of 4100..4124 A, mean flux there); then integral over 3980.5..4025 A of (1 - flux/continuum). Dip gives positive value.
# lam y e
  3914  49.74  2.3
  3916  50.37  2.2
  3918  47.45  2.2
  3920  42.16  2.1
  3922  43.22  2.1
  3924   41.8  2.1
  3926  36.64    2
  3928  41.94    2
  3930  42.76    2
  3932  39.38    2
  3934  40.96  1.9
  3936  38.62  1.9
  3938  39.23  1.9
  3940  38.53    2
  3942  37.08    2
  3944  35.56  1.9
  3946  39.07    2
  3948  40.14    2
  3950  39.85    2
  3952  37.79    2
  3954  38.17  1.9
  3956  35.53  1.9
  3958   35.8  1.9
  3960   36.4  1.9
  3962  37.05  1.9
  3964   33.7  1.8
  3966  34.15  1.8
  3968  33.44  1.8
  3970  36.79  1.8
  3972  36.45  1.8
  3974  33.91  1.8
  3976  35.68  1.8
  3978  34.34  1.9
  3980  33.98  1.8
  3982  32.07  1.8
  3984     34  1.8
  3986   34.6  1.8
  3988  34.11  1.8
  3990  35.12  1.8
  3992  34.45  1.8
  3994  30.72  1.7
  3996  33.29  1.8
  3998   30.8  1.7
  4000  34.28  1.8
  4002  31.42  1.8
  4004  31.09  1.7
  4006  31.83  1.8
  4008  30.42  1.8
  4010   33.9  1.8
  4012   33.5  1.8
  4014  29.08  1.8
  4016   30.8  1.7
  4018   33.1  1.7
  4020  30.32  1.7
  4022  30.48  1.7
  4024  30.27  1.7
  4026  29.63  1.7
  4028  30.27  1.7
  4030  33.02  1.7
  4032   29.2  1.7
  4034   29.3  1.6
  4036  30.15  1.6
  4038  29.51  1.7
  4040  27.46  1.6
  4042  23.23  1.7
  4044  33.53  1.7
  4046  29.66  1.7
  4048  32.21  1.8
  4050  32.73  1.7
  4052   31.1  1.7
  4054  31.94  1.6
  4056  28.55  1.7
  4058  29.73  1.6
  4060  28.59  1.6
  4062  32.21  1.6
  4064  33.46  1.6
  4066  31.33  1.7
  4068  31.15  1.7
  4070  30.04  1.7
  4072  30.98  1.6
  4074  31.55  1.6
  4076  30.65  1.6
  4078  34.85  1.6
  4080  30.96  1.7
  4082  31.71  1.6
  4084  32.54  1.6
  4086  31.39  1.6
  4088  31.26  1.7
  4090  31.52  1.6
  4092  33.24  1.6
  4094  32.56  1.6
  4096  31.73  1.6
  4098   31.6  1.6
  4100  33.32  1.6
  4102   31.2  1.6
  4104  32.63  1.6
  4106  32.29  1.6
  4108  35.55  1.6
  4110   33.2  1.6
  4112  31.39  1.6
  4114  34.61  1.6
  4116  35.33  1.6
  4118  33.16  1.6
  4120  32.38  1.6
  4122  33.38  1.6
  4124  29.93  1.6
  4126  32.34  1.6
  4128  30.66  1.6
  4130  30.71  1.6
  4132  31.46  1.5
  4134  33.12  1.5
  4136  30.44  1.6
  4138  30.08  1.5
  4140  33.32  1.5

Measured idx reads 4.6 A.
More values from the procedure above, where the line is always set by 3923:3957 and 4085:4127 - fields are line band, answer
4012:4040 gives 4.1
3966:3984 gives 1.5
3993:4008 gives 2.0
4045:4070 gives 2.5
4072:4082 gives 0.5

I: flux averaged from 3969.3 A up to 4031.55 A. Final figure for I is 32.7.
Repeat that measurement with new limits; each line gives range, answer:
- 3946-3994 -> 35.5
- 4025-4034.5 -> 30.3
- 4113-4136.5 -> 32.3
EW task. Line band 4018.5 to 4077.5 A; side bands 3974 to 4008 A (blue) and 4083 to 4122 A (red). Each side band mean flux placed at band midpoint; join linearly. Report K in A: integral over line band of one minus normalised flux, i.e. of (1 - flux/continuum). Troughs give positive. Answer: 4.4 A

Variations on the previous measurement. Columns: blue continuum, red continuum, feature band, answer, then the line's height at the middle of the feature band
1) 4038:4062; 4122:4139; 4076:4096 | -1.0 A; 30.5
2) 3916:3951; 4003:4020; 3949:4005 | 1.5 A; 35.6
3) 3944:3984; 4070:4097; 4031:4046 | 2.0 A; 33.4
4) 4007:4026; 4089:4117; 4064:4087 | 0.5 A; 32.3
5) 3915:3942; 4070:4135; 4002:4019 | 2.5 A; 37.2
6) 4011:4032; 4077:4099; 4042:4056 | 0.2 A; 31.4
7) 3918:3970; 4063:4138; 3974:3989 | 1.2 A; 37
